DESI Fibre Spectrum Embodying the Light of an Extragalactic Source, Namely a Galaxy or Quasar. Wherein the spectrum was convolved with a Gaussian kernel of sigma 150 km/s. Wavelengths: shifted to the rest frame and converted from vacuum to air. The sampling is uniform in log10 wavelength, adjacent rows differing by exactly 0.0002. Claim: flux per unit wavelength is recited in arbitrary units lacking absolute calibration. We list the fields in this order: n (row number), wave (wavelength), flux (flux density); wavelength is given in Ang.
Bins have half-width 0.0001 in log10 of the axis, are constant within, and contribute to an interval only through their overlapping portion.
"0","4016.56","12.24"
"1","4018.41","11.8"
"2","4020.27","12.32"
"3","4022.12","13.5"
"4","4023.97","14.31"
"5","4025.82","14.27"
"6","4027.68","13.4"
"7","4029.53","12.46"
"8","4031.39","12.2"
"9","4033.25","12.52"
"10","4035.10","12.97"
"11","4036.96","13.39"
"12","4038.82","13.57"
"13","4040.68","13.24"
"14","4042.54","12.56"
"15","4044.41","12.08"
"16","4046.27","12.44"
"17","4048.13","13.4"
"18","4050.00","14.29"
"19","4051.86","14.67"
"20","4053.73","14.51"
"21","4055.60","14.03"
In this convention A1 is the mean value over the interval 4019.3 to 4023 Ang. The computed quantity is 12.9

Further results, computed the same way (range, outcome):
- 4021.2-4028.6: 13.9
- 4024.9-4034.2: 13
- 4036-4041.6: 13.4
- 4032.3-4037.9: 13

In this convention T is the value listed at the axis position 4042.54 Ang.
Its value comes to 12.56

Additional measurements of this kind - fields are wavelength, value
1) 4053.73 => 14.51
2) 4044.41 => 12.08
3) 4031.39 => 12.2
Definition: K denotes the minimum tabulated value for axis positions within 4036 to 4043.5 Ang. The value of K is 12.56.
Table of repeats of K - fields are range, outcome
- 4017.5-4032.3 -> 11.8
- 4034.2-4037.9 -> 12.97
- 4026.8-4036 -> 12.2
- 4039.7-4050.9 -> 12.08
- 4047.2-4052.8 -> 13.4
